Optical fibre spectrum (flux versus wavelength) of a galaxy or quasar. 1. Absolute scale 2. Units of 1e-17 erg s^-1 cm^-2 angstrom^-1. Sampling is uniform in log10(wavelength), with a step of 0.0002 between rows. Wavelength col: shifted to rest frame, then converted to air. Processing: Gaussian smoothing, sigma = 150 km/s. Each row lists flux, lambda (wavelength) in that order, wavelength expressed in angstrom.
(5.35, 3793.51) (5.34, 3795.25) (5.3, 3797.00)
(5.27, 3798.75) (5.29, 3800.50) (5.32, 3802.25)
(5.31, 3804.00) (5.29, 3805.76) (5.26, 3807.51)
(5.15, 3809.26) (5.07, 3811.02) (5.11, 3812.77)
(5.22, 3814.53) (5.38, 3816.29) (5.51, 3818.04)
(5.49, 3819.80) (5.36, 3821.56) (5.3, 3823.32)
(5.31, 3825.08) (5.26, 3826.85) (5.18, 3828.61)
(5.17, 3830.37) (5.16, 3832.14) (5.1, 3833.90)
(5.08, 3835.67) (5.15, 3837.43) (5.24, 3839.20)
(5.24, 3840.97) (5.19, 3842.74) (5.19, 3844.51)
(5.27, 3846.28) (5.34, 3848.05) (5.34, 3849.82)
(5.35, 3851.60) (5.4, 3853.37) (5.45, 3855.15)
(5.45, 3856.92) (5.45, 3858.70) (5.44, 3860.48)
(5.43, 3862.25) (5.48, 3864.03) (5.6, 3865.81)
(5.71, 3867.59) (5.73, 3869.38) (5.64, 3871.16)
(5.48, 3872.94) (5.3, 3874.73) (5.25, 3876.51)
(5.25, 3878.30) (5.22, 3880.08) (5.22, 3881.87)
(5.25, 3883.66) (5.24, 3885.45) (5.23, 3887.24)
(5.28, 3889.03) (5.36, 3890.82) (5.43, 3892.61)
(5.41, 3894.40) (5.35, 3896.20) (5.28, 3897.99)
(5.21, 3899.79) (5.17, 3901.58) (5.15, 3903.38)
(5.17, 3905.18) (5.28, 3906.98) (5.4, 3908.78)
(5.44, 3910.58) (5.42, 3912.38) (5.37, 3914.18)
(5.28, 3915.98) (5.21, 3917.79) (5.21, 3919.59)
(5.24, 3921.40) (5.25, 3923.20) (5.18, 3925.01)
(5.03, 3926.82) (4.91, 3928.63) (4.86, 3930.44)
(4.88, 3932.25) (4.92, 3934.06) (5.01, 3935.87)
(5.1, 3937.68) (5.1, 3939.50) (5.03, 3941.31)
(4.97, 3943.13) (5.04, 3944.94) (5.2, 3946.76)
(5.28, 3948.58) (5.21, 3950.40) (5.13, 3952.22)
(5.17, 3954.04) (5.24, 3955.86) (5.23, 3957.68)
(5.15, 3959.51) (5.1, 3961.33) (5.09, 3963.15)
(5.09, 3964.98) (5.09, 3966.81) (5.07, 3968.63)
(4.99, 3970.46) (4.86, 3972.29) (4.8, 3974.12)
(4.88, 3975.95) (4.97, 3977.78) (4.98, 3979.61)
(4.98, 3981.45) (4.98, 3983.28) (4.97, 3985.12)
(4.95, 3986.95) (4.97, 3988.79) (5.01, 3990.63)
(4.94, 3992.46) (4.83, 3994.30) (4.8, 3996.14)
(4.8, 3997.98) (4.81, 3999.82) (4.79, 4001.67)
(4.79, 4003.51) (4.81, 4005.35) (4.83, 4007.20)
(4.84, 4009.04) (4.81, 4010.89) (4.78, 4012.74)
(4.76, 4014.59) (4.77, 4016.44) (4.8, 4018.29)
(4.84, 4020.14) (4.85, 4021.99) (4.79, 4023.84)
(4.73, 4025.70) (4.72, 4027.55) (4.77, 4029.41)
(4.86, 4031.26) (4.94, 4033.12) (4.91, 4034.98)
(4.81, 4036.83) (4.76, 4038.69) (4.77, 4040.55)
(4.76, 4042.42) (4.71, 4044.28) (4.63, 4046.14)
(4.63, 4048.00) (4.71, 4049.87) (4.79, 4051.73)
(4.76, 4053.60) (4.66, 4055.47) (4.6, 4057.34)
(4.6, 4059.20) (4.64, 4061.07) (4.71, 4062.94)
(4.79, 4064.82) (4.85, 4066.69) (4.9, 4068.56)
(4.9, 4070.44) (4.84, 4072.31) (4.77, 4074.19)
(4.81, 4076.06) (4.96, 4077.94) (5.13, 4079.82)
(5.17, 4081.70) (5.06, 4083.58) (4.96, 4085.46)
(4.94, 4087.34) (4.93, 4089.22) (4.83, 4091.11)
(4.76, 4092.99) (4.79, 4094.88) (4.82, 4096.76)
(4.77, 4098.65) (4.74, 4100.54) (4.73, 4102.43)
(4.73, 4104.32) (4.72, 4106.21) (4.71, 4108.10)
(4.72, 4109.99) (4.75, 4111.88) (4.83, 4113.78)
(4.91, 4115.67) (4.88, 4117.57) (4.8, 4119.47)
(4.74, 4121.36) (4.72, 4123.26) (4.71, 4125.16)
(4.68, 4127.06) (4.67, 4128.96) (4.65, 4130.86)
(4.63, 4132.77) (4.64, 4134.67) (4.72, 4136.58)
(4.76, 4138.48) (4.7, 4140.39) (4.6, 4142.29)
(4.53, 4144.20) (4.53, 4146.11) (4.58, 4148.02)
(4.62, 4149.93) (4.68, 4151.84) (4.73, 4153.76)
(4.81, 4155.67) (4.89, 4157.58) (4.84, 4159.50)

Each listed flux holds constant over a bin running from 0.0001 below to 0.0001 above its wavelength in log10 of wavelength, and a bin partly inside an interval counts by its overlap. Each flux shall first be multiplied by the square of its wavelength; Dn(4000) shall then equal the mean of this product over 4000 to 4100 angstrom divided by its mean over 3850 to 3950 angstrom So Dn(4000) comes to 0.98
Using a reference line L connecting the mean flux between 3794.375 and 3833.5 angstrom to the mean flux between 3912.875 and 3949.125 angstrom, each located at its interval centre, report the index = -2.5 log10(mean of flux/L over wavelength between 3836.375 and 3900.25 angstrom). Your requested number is -0.03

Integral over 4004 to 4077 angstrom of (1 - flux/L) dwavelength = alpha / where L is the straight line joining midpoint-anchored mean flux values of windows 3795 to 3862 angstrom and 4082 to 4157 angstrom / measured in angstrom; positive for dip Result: 1.79 angstrom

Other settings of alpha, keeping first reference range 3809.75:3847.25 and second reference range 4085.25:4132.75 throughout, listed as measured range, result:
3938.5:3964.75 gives -0.5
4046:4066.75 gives 0.7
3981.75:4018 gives 0.7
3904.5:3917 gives -0.6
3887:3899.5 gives -0.5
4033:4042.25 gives 0.1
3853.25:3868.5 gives -0.9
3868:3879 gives -0.6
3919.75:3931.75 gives 0.0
